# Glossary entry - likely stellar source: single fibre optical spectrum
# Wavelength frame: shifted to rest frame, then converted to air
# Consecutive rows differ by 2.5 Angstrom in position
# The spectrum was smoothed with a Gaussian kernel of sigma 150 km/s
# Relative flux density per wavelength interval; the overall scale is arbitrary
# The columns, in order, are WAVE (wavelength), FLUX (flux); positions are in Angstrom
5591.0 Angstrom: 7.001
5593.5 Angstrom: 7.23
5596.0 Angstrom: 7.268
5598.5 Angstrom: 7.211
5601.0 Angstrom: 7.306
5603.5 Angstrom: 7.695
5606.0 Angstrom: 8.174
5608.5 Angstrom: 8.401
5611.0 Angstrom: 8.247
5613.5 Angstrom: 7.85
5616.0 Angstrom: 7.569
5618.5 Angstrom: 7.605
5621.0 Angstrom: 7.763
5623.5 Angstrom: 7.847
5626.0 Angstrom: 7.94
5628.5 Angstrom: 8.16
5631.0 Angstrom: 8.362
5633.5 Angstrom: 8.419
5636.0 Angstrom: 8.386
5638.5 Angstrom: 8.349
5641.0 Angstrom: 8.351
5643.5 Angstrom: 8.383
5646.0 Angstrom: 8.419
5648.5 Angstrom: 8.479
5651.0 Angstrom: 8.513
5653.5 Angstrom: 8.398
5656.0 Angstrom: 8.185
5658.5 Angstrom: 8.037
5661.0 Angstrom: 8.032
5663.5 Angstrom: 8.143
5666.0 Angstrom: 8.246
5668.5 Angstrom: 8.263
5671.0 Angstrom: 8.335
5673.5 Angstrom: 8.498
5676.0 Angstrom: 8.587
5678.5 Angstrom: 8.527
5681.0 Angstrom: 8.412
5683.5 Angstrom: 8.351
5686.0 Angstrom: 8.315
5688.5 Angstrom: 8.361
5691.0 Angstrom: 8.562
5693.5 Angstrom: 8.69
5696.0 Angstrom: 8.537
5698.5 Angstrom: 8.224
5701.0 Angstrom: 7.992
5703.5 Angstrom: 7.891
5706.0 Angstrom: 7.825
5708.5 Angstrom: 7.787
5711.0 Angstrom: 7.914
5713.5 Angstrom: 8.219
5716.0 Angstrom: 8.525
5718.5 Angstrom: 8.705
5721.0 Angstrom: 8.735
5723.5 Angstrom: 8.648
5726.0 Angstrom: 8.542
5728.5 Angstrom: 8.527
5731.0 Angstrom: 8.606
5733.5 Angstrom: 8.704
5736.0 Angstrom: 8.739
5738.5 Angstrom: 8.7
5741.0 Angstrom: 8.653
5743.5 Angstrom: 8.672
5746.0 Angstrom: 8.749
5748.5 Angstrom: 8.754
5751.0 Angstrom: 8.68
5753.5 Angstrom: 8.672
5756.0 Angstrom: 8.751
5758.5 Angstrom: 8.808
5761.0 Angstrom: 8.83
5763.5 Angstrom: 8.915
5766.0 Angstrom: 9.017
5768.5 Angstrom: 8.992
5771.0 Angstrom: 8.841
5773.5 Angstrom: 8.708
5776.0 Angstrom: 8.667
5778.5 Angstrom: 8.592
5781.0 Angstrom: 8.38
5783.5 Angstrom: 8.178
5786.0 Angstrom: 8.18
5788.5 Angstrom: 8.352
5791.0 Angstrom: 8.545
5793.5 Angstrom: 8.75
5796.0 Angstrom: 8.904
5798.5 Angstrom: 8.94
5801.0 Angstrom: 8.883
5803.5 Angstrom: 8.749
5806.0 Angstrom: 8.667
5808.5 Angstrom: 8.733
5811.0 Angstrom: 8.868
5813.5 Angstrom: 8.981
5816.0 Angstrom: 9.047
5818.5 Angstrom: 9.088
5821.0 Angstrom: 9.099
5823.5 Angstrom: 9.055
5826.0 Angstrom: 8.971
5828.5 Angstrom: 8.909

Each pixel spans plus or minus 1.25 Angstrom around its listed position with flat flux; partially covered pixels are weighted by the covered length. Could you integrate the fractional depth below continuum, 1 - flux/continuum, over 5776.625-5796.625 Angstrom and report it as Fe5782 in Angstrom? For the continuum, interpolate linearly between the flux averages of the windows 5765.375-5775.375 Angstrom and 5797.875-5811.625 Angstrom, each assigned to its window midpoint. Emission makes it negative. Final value 0.81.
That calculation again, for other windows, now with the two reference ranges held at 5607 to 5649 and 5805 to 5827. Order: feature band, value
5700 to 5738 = 0.7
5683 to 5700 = 0.0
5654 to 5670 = 0.2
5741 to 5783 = -0.1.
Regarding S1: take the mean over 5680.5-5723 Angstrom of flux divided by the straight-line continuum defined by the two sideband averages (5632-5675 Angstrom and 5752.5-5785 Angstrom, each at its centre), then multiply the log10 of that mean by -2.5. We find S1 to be 0.02 mag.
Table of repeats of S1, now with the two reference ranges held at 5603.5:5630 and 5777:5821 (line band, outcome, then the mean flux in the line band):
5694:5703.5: 0.01 mag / 8.24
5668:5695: -0.03 mag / 8.45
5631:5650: -0.05 mag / 8.4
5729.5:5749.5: -0.03 mag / 8.69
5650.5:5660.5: -0.02 mag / 8.25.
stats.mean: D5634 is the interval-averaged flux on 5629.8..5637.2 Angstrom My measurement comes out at 8.39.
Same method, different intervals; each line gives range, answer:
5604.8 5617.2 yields 8.05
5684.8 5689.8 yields 8.34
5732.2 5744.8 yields 8.69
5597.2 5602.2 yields 7.26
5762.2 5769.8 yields 8.97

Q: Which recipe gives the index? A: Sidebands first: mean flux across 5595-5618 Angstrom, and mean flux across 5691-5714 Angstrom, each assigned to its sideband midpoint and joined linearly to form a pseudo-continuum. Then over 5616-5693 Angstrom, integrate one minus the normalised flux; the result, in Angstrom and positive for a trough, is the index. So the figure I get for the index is -3.1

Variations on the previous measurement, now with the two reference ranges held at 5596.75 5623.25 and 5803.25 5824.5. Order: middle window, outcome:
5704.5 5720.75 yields 0.32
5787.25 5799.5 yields 0.17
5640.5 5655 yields -0.79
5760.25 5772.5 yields -0.37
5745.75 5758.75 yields -0.23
